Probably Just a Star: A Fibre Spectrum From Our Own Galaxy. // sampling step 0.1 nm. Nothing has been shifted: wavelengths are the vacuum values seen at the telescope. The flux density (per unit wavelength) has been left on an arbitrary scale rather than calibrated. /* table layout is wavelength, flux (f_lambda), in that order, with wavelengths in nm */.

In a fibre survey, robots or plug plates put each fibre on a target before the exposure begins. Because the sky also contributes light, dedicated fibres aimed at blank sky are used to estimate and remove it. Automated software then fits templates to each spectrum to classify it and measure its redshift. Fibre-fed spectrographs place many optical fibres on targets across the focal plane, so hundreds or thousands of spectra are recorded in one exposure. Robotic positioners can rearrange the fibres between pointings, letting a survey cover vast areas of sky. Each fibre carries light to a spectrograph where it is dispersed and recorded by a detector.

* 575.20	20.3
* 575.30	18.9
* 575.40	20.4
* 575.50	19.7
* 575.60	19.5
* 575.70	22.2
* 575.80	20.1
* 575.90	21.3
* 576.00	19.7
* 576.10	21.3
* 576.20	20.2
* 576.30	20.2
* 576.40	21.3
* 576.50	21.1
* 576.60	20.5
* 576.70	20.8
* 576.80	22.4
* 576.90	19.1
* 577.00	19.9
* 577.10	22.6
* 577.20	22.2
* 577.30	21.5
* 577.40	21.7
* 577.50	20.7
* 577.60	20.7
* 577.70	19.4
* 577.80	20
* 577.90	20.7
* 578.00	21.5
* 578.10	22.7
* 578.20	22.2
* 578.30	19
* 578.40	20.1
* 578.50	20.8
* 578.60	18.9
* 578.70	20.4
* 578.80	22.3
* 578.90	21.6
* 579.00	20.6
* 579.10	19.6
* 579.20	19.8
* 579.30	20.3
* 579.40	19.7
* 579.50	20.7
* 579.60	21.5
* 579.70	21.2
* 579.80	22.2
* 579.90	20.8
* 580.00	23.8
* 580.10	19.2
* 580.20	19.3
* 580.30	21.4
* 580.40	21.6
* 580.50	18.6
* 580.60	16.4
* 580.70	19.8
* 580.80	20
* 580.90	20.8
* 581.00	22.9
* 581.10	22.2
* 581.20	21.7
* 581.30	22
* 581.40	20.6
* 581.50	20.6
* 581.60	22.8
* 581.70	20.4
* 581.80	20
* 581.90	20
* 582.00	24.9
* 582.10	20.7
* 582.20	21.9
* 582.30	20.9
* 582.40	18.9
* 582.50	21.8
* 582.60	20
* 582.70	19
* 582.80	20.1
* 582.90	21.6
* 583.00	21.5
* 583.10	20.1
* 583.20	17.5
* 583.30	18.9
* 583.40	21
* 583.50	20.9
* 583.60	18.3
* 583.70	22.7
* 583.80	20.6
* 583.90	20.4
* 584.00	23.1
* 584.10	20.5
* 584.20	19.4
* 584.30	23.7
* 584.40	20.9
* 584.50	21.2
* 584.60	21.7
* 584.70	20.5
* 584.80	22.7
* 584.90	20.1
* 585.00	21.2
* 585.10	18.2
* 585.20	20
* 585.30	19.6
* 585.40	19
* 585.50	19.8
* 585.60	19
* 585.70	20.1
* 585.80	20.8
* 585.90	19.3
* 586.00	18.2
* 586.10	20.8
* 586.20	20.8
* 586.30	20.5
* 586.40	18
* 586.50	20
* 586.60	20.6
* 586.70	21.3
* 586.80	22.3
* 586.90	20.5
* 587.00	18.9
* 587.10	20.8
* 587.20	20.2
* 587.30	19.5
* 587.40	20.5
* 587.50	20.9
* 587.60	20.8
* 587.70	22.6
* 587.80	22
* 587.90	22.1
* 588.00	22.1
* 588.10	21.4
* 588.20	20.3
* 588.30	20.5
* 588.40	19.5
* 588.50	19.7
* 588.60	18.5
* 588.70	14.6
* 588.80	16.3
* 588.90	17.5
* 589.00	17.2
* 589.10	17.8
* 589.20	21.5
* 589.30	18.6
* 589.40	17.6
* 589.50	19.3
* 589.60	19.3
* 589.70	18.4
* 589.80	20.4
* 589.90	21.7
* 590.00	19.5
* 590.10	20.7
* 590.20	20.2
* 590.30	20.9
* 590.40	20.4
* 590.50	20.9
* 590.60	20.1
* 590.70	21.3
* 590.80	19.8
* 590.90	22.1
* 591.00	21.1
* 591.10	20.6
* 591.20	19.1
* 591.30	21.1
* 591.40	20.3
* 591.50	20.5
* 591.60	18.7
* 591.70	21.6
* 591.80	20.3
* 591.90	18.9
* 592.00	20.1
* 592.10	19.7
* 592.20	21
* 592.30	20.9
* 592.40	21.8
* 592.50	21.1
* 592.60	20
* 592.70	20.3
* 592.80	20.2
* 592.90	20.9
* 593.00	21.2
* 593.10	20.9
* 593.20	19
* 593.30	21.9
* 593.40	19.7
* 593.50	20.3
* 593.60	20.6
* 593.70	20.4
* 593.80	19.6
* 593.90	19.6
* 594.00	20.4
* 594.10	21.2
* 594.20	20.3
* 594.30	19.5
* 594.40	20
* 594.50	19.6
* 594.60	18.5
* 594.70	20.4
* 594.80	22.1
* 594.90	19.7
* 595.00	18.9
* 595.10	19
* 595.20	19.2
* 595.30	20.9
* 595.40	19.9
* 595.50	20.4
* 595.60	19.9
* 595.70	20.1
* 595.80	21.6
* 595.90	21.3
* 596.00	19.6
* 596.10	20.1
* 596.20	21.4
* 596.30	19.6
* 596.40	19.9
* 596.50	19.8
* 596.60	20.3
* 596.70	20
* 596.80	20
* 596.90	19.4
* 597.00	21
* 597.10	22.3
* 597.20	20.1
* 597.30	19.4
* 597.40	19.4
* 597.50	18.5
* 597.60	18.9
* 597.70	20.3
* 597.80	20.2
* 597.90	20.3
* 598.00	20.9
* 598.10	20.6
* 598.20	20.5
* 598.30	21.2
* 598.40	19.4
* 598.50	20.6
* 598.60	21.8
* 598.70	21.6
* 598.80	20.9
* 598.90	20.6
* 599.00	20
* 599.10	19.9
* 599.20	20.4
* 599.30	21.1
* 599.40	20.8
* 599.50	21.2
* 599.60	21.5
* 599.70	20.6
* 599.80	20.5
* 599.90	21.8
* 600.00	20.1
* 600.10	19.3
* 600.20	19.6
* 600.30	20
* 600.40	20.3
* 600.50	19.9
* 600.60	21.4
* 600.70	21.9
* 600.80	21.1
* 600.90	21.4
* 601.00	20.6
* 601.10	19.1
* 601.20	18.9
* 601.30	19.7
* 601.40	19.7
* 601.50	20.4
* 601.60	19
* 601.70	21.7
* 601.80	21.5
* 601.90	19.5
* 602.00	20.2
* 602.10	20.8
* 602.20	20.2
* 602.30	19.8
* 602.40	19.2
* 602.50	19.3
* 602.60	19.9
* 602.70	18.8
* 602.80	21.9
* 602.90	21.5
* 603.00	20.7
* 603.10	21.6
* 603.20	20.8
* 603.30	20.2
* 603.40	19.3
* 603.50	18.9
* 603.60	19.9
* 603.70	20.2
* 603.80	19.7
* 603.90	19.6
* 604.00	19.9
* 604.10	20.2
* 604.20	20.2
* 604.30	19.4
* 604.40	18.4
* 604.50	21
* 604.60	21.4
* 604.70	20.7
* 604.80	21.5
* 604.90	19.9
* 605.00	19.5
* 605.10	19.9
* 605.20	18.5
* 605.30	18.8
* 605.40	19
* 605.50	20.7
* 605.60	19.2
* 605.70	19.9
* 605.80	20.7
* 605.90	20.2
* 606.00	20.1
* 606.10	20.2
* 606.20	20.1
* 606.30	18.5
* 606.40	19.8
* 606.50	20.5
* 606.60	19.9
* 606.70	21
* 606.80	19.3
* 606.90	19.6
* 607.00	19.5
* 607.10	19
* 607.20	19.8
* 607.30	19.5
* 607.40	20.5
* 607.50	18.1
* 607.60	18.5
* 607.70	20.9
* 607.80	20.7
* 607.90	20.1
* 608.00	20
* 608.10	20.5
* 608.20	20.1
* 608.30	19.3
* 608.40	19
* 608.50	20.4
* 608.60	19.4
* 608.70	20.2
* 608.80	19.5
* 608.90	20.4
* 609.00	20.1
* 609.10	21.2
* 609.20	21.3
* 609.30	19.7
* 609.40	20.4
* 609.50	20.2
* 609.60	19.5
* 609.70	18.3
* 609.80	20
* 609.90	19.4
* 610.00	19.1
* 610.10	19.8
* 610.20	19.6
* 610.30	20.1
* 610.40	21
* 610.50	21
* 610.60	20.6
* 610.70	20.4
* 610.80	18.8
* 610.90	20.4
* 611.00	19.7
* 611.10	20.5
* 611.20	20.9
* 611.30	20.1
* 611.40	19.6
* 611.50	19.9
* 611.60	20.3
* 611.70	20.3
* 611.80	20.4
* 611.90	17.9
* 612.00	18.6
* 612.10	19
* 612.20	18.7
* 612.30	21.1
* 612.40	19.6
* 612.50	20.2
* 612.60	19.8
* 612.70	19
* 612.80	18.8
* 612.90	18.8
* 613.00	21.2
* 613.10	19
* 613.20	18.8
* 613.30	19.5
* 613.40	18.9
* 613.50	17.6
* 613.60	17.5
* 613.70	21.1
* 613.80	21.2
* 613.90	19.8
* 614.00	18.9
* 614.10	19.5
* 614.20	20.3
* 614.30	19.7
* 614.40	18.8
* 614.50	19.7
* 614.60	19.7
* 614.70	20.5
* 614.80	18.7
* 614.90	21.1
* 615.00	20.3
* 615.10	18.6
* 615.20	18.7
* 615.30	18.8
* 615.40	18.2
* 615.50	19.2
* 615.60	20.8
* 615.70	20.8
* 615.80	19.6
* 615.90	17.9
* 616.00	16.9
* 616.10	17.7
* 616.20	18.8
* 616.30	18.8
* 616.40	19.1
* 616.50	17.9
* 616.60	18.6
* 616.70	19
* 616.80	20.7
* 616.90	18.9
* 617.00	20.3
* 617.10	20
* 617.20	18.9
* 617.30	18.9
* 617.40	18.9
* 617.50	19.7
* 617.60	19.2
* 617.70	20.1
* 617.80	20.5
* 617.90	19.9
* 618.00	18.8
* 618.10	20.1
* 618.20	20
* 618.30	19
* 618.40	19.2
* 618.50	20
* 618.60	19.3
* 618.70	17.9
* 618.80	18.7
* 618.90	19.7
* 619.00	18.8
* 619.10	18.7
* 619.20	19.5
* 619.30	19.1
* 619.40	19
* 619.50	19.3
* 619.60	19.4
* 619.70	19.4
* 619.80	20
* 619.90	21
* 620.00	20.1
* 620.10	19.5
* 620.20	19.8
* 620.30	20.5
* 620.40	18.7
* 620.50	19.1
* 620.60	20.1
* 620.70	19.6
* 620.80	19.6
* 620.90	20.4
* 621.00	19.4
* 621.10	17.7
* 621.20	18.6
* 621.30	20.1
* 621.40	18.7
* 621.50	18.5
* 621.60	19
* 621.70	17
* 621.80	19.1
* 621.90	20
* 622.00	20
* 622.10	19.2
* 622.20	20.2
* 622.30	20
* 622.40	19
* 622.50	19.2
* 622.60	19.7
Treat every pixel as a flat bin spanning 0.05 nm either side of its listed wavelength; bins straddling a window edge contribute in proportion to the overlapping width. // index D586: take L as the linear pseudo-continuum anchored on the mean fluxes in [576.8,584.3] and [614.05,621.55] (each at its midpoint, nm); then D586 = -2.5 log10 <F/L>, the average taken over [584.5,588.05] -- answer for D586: 0.00 mag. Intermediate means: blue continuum 20.8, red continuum 19.3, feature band 20.5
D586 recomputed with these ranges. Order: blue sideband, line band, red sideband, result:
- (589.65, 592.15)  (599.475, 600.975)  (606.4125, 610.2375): -0.033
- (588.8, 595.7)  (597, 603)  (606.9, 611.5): -0.020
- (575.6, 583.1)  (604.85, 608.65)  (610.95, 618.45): -0.001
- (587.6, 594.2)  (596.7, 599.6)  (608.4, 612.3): -0.020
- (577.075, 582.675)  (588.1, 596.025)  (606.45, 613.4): 0.024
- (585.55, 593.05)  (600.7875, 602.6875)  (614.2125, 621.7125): -0.016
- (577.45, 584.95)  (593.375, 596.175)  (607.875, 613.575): 0.010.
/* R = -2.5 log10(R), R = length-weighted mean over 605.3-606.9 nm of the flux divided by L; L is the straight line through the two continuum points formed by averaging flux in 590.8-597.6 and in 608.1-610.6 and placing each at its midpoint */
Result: 0.008 mag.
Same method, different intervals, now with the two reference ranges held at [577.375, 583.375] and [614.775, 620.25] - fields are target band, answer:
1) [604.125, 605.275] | -0.013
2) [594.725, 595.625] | 0.006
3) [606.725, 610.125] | -0.009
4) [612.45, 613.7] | 0.017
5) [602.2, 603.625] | -0.016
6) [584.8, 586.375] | 0.032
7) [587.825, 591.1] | 0.032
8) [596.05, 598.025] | -0.001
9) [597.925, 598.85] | -0.043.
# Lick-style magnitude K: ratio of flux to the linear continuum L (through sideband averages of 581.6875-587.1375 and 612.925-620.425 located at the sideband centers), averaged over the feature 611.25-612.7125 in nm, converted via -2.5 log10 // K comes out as -0.01 mag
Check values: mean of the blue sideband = 20.5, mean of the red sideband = 19.4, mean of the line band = 19.6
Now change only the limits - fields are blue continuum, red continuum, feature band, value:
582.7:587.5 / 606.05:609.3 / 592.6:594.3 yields -0.010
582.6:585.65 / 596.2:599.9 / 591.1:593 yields 0.002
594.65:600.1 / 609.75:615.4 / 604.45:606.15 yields -0.004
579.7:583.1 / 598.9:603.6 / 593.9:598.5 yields 0.018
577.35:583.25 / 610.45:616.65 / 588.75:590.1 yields 0.080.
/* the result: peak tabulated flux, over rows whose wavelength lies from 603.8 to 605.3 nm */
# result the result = 21.5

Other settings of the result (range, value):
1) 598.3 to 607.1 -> 21.9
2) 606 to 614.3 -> 21.3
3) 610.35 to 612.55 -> 21.1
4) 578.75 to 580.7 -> 23.8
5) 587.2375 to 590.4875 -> 22.6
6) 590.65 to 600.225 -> 22.3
